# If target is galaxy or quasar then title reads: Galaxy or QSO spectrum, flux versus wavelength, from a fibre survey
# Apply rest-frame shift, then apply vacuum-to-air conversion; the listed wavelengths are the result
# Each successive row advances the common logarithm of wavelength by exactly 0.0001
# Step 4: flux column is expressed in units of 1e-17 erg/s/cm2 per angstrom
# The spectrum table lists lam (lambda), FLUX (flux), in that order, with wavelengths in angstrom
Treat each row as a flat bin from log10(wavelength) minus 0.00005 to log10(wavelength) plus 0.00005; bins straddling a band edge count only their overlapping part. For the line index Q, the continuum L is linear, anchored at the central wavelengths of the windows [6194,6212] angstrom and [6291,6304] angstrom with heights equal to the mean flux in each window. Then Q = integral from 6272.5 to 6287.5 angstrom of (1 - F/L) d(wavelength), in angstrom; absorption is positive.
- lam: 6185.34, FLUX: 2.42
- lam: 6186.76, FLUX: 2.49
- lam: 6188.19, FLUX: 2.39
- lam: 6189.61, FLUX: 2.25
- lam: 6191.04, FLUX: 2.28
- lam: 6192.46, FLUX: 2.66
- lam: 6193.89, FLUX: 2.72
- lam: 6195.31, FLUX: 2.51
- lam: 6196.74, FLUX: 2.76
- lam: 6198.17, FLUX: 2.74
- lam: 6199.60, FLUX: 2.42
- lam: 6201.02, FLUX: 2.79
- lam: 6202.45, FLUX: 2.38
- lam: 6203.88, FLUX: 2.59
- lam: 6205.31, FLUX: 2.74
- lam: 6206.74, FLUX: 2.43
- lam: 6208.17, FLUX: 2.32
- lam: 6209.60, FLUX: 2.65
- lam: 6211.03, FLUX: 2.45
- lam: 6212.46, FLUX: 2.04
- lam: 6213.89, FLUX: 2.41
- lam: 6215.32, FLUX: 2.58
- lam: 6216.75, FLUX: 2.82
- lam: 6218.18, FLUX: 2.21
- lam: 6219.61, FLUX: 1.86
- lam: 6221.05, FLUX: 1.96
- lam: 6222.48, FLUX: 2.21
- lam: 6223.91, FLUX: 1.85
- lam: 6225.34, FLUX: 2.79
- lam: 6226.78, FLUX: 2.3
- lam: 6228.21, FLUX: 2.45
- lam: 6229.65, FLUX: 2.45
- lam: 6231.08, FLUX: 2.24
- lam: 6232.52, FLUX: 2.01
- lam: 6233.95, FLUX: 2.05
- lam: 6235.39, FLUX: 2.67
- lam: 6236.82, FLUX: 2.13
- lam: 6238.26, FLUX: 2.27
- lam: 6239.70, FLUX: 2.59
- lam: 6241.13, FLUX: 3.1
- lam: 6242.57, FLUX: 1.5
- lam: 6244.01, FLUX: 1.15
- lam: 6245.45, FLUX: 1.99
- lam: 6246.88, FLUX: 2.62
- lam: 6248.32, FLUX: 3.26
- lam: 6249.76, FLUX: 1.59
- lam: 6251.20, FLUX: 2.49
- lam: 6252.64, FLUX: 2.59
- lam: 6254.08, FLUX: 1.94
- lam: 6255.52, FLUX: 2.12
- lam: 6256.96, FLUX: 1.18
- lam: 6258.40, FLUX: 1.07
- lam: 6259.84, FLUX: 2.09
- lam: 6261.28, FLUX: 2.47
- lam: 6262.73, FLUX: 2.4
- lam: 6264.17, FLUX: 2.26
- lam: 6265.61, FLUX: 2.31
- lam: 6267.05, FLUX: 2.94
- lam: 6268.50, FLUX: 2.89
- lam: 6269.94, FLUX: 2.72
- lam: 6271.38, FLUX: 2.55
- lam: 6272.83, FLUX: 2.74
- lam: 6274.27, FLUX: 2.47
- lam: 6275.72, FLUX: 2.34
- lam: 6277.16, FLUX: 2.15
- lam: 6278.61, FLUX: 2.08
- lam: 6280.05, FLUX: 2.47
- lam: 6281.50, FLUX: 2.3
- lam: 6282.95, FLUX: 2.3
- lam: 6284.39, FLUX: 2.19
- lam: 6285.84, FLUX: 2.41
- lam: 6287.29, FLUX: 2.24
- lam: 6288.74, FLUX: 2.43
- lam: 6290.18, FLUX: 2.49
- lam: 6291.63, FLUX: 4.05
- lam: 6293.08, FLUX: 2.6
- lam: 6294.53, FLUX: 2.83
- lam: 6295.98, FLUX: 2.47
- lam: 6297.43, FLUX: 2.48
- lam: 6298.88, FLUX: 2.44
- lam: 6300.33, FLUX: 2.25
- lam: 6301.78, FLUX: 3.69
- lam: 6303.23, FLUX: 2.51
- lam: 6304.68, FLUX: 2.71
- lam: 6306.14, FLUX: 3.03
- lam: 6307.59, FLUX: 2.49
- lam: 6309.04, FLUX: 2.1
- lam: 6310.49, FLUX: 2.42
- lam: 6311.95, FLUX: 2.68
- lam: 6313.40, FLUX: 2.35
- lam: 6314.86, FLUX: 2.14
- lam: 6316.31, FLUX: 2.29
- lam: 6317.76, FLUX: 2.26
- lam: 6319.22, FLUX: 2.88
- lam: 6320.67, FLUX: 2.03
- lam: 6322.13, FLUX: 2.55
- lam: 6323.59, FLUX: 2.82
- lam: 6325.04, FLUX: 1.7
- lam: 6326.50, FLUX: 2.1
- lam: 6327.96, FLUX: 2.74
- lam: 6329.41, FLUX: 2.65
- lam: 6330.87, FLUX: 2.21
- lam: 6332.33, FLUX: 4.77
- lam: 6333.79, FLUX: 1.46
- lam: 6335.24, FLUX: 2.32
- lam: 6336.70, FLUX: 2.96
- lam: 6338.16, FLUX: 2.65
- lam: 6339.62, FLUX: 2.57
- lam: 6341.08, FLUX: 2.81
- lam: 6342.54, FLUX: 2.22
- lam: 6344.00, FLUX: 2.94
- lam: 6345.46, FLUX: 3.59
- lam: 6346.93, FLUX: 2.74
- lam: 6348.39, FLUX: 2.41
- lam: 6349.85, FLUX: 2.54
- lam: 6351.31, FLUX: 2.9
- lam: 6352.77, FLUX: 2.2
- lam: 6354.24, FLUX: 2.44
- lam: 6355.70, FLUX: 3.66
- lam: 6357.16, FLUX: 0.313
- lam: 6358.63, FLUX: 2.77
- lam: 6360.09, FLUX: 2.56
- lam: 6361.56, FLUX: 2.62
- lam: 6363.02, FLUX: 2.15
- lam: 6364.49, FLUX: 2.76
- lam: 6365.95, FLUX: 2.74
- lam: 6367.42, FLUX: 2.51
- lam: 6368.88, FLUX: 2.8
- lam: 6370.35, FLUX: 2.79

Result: 2.3 angstrom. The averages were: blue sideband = 2.56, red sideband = 2.8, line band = 2.33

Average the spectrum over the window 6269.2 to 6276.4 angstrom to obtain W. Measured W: 2.57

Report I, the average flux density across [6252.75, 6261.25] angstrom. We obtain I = 1.81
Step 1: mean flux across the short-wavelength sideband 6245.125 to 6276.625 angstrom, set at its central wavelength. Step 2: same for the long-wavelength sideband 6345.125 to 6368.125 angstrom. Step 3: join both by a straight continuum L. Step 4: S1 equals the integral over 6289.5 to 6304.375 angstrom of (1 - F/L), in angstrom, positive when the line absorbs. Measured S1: -2.3 angstrom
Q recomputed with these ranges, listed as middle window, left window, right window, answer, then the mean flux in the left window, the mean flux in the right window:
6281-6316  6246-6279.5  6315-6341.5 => -1.9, 2.32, 2.53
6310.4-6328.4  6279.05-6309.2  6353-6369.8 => 1.3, 2.6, 2.48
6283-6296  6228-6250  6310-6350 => -1.0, 2.26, 2.57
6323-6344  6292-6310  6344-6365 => 0.1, 2.66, 2.56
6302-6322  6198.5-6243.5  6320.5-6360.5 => 0.2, 2.36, 2.57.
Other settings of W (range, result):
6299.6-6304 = 2.82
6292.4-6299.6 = 2.56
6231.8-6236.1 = 2.24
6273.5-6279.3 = 2.27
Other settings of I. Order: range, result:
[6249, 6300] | 2.37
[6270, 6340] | 2.53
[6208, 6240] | 2.31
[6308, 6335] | 2.45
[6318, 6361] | 2.57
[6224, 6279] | 2.28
